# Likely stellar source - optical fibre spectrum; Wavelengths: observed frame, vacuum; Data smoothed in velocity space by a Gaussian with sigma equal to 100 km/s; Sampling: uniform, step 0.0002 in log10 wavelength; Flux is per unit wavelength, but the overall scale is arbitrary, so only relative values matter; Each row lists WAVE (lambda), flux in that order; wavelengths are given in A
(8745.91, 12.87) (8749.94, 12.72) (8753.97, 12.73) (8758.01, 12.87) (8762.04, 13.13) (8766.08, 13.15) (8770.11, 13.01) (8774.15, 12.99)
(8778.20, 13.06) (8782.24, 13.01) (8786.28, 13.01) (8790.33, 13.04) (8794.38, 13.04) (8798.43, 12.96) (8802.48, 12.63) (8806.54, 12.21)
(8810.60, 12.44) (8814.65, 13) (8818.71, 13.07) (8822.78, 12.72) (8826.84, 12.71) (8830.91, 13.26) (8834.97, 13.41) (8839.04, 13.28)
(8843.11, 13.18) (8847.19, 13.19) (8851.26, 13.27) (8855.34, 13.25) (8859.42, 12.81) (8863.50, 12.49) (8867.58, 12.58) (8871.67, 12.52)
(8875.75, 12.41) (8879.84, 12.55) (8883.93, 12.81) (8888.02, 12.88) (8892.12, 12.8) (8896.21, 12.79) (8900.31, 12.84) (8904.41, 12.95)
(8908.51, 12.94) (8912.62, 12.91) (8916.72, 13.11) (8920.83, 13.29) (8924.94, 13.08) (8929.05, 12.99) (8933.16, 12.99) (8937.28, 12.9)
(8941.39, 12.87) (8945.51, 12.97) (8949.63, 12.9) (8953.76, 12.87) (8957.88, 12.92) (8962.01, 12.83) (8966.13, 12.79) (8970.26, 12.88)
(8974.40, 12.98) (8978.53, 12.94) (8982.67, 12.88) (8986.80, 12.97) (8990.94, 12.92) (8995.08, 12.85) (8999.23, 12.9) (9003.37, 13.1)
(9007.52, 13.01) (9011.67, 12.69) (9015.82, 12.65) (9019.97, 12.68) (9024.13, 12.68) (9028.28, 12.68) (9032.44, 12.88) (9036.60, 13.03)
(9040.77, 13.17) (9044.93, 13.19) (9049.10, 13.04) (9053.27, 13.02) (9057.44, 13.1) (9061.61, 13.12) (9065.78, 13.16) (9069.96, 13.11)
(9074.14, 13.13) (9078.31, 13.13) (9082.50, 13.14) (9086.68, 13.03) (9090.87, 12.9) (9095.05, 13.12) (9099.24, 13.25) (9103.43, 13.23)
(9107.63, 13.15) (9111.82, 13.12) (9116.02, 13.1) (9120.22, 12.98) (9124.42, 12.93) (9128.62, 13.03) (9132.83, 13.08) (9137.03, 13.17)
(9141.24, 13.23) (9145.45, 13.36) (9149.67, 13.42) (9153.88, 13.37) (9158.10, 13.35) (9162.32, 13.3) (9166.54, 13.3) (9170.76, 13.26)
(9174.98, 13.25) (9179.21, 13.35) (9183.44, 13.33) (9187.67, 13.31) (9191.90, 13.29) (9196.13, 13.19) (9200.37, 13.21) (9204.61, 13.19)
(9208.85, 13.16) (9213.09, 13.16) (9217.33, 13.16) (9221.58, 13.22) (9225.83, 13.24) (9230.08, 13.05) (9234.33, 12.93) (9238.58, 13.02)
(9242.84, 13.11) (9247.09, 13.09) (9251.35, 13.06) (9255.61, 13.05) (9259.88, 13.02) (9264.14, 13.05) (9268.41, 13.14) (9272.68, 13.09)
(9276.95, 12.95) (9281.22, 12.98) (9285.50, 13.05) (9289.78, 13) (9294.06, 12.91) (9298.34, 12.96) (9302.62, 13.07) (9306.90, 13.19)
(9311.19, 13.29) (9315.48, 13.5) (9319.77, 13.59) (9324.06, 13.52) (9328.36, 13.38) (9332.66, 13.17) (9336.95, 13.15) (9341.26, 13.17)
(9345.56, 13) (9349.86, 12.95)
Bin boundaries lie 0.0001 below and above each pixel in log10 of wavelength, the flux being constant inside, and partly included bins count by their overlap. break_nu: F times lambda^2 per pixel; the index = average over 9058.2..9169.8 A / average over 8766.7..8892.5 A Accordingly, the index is 1.1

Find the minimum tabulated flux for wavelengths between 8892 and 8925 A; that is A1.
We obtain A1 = 12.79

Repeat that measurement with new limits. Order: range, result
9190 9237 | 12.93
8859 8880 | 12.41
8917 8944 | 12.87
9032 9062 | 12.88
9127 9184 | 13.03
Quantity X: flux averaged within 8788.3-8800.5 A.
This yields 13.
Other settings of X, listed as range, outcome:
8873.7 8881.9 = 12.5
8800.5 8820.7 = 12.7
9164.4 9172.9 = 13.3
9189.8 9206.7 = 13.2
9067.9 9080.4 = 13.1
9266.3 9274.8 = 13.1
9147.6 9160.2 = 13.4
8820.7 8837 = 13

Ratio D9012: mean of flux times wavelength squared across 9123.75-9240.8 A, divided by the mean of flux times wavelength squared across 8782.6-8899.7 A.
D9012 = 1.1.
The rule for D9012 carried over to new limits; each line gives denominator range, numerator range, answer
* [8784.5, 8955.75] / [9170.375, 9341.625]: 1.11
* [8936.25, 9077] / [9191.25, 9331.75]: 1.07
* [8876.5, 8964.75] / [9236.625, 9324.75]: 1.10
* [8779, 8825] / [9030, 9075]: 1.08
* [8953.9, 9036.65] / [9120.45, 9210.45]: 1.07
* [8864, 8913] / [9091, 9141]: 1.08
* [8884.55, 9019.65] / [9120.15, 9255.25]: 1.08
